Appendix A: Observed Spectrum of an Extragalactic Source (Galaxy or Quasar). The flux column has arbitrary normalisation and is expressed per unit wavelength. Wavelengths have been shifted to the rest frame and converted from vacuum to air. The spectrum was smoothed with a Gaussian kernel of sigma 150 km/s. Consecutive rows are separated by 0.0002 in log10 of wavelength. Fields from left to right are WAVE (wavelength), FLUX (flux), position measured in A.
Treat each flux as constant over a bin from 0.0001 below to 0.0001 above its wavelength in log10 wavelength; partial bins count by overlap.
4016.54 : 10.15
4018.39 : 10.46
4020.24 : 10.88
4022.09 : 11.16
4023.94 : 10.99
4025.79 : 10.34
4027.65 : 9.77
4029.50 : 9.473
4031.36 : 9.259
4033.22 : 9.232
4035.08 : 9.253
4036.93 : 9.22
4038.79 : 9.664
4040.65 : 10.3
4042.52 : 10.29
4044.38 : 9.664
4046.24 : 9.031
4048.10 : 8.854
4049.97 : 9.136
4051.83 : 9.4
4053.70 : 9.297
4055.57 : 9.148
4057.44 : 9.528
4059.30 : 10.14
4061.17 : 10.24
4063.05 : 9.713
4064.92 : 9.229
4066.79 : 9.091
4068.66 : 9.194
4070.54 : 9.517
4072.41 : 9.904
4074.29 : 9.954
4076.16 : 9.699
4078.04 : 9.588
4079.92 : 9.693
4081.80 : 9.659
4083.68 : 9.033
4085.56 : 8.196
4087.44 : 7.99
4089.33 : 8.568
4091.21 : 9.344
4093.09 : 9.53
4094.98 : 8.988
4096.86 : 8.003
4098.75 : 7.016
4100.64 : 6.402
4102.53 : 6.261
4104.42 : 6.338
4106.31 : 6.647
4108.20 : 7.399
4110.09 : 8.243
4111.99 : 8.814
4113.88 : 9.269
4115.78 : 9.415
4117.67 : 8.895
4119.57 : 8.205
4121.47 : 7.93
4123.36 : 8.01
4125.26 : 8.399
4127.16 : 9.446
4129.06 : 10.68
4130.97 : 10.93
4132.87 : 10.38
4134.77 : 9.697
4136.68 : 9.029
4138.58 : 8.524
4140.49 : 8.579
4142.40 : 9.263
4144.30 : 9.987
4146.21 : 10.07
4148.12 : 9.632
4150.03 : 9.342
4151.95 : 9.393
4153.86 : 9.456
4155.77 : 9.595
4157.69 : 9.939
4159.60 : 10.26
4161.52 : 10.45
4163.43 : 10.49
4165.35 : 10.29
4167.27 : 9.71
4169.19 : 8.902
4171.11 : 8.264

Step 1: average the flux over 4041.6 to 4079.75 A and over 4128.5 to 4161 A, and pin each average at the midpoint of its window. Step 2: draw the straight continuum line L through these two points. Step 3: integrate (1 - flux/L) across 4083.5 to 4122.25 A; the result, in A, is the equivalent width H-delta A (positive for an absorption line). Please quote 6.1 A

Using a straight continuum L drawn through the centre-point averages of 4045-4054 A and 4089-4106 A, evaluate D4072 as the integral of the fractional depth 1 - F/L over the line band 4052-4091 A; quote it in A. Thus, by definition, -3.9 A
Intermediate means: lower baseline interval 9.15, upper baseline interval 7.76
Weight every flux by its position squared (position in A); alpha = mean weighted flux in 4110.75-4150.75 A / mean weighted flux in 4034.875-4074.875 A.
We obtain 1.0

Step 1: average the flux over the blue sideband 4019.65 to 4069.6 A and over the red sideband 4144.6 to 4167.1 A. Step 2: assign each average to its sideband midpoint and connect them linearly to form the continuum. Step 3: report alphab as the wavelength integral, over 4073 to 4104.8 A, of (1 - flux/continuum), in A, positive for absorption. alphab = 4.0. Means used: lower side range 9.68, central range 8.54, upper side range 9.9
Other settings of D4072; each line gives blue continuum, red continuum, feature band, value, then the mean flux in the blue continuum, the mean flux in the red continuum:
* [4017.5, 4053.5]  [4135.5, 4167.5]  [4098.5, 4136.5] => 4.82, 9.8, 9.65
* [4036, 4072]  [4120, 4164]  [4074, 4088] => 0.43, 9.52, 9.52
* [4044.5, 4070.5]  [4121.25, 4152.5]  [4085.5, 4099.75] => 1.42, 9.4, 9.4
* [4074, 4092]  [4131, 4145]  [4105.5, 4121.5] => 1.66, 9.14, 9.45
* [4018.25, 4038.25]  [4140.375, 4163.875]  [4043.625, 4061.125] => 0.95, 9.98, 9.75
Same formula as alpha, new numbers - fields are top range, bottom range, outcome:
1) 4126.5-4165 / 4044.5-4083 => 1.07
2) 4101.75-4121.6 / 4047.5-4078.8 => 0.86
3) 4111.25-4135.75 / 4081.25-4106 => 1.17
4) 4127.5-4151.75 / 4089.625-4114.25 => 1.25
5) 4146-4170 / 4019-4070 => 1.07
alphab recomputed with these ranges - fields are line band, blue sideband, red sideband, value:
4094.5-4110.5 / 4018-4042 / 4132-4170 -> 4.3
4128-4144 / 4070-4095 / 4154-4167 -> 0.3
